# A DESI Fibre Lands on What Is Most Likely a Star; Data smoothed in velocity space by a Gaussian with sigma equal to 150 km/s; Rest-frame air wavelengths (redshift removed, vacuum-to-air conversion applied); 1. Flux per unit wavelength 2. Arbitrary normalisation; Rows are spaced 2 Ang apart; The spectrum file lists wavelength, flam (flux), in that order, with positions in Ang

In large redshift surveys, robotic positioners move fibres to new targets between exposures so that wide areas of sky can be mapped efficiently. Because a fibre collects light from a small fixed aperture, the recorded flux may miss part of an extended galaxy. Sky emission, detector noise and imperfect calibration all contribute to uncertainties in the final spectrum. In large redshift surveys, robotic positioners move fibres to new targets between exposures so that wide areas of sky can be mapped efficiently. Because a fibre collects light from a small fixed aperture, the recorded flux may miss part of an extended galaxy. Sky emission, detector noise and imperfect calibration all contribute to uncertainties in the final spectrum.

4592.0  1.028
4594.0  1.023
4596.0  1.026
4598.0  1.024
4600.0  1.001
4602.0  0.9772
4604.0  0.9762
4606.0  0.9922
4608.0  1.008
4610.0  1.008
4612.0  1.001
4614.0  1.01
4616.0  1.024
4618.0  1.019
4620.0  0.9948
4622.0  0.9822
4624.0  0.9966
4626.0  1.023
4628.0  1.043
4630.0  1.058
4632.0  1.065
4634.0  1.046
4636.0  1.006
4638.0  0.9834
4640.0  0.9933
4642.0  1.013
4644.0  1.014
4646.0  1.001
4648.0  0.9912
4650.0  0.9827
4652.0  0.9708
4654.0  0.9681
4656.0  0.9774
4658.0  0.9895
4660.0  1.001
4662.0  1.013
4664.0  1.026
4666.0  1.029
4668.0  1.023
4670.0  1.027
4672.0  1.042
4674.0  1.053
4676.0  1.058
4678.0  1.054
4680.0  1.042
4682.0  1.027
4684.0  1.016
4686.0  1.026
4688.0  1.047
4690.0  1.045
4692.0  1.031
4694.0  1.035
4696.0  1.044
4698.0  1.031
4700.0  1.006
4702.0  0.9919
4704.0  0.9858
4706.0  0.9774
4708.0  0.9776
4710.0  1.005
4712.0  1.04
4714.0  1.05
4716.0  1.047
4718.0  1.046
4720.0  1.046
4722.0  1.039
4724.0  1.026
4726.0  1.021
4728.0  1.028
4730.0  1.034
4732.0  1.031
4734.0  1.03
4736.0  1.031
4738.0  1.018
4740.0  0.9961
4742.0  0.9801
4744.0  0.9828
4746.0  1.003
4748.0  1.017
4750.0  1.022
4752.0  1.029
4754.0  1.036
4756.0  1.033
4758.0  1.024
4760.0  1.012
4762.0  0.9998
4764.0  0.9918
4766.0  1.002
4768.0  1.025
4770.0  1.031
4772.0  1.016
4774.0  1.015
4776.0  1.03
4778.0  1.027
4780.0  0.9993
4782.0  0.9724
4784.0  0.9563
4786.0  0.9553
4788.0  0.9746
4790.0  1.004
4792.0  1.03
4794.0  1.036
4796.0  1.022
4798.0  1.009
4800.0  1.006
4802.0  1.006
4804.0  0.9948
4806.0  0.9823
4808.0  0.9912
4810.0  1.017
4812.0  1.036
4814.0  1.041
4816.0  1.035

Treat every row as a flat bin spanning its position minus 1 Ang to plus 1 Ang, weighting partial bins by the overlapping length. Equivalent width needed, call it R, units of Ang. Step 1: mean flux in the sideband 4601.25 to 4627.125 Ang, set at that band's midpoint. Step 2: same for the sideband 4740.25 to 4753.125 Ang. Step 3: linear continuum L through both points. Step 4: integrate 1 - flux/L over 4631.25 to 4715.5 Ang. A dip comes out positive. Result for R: -1.1 Ang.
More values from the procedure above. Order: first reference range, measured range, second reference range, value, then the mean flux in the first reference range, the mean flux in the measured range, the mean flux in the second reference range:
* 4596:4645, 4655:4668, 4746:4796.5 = 0.0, 1.01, 1.01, 1.01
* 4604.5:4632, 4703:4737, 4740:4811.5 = -0.5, 1.01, 1.02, 1.01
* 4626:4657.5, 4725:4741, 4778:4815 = -0.3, 1.01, 1.02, 1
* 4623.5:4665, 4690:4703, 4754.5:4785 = -0.2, 1.01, 1.02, 1.01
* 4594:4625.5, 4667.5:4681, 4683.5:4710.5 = -0.4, 1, 1.04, 1.02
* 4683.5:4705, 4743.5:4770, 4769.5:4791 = -0.3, 1.02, 1.01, 0.998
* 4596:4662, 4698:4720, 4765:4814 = -0.2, 1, 1.02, 1.01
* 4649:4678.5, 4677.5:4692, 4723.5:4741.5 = -0.3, 1.01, 1.04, 1.02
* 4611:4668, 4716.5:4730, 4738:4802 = -0.4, 1.01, 1.03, 1.01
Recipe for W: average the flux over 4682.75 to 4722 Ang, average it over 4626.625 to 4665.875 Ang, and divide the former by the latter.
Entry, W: 1.02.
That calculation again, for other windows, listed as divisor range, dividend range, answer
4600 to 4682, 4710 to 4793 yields 1.00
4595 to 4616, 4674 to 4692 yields 1.04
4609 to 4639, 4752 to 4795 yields 0.99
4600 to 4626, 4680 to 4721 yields 1.02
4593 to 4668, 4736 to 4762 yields 1.01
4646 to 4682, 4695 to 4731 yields 1.01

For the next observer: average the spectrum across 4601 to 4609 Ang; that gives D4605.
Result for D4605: 0.988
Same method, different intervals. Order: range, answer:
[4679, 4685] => 1.03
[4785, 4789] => 0.965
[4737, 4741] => 1.01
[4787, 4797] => 1.01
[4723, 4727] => 1.02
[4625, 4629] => 1.03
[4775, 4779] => 1.03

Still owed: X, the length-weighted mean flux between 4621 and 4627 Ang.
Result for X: 1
